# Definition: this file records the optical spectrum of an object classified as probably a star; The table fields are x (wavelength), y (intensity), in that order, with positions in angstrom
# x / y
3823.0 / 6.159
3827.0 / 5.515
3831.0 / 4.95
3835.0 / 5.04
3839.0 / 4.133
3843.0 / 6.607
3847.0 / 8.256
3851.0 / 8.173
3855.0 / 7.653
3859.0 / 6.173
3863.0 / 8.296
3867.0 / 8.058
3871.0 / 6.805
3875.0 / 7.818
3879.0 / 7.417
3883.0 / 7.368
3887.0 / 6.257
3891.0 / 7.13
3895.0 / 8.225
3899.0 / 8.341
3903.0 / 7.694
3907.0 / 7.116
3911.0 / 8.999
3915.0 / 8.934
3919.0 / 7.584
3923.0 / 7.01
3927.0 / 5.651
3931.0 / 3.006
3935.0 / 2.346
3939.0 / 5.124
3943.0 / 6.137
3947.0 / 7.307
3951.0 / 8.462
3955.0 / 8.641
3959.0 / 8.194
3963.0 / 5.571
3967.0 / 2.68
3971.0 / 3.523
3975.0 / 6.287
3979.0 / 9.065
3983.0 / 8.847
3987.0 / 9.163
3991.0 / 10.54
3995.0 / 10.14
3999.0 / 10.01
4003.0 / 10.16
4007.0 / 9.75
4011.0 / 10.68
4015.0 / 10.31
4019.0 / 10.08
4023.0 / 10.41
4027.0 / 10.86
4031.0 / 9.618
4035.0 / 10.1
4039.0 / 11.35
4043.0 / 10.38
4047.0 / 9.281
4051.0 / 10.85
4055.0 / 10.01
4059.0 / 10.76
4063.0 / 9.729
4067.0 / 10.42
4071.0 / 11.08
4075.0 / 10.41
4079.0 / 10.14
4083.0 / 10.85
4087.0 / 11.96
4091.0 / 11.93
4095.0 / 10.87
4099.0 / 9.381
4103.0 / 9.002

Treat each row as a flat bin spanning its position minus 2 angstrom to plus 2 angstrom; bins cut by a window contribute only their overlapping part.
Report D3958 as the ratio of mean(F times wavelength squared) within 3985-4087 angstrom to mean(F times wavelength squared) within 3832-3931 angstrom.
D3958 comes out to 1.56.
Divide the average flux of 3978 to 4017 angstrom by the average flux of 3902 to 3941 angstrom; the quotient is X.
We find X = 1.6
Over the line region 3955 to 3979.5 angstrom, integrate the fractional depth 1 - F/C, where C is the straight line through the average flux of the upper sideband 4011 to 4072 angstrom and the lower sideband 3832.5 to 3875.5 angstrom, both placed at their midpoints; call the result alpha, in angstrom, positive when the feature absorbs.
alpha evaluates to 8.4 angstrom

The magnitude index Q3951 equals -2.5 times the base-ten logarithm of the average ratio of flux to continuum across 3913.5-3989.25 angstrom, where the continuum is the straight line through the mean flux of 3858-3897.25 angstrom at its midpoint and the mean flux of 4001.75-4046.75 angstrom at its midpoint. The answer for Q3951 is 0.34 mag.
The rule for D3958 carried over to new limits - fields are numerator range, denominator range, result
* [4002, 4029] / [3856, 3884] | 1.50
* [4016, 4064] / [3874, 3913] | 1.45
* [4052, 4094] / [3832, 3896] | 1.69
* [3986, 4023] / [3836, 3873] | 1.55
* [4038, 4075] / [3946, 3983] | 1.62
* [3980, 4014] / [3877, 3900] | 1.41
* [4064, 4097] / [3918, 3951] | 2.08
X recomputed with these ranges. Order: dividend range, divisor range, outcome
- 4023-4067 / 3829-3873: 1.53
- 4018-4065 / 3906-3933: 1.49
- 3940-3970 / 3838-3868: 0.91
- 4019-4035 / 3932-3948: 2.07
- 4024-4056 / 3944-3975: 1.63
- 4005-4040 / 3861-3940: 1.48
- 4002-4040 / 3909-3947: 1.68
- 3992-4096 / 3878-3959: 1.50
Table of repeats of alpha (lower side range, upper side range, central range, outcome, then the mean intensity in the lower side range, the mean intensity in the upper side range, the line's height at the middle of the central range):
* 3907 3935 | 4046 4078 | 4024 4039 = -1.3 angstrom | 6.56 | 10.3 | 9.53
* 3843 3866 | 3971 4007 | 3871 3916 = 1.9 angstrom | 7.63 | 8.98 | 8.02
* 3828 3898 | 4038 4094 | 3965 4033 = 3.9 angstrom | 6.96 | 10.6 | 9.43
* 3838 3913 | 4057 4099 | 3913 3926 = 0.8 angstrom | 7.44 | 10.7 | 8.16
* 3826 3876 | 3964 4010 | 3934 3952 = 4.2 angstrom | 6.73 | 8.19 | 7.72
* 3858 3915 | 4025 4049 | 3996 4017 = -1.0 angstrom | 7.62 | 10.3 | 9.73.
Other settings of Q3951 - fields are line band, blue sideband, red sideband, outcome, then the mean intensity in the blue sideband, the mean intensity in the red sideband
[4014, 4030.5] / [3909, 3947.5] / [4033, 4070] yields -0.11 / 6.17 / 10.3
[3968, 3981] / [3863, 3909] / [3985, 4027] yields 0.50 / 7.51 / 10.2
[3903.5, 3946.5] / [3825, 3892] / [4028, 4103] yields 0.25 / 6.8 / 10.5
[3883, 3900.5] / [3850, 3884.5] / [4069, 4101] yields 0.06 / 7.51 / 10.8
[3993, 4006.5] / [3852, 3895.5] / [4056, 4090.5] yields -0.07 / 7.37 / 10.7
